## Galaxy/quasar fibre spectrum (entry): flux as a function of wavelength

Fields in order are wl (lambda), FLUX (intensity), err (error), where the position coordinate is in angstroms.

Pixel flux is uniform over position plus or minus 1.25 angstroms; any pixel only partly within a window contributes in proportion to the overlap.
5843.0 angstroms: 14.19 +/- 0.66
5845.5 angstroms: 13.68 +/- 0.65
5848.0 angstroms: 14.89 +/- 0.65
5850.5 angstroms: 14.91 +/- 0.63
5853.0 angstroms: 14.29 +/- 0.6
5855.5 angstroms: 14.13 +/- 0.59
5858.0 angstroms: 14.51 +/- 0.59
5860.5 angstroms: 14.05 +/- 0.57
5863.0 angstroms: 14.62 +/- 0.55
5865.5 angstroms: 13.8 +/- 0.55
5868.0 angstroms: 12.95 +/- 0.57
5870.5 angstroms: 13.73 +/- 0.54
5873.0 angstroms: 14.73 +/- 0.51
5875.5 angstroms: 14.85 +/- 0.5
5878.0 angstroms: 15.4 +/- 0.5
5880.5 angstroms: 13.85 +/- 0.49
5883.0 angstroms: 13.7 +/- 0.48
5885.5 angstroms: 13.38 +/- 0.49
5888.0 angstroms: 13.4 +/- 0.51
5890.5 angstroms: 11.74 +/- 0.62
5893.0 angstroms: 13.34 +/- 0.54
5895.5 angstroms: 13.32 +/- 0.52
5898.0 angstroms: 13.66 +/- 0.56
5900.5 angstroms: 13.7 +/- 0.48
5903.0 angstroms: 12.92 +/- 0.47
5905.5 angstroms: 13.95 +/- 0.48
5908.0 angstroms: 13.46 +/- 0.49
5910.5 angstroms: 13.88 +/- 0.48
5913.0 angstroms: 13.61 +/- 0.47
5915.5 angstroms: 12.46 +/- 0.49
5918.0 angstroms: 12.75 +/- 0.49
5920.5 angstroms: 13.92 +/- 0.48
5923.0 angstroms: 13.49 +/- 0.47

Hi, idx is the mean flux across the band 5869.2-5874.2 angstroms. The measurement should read 14.2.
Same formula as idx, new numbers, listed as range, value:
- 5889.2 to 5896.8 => 12.8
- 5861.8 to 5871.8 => 13.8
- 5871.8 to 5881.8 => 14.7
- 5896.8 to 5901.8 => 13.7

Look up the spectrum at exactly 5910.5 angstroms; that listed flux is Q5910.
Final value 13.88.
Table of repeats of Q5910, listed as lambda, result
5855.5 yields 14.13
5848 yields 14.89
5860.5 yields 14.05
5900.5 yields 13.7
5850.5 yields 14.91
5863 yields 14.62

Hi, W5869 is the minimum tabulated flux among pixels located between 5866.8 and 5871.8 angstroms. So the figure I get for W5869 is 12.95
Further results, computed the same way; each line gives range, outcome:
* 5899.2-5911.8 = 12.92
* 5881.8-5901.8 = 11.74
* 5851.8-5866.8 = 13.8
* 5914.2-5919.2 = 12.46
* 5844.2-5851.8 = 13.68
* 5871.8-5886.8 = 13.38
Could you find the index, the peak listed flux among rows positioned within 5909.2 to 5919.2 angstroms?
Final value 13.88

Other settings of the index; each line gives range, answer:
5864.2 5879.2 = 15.4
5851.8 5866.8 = 14.62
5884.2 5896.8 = 13.4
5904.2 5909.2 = 13.95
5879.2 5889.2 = 13.85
